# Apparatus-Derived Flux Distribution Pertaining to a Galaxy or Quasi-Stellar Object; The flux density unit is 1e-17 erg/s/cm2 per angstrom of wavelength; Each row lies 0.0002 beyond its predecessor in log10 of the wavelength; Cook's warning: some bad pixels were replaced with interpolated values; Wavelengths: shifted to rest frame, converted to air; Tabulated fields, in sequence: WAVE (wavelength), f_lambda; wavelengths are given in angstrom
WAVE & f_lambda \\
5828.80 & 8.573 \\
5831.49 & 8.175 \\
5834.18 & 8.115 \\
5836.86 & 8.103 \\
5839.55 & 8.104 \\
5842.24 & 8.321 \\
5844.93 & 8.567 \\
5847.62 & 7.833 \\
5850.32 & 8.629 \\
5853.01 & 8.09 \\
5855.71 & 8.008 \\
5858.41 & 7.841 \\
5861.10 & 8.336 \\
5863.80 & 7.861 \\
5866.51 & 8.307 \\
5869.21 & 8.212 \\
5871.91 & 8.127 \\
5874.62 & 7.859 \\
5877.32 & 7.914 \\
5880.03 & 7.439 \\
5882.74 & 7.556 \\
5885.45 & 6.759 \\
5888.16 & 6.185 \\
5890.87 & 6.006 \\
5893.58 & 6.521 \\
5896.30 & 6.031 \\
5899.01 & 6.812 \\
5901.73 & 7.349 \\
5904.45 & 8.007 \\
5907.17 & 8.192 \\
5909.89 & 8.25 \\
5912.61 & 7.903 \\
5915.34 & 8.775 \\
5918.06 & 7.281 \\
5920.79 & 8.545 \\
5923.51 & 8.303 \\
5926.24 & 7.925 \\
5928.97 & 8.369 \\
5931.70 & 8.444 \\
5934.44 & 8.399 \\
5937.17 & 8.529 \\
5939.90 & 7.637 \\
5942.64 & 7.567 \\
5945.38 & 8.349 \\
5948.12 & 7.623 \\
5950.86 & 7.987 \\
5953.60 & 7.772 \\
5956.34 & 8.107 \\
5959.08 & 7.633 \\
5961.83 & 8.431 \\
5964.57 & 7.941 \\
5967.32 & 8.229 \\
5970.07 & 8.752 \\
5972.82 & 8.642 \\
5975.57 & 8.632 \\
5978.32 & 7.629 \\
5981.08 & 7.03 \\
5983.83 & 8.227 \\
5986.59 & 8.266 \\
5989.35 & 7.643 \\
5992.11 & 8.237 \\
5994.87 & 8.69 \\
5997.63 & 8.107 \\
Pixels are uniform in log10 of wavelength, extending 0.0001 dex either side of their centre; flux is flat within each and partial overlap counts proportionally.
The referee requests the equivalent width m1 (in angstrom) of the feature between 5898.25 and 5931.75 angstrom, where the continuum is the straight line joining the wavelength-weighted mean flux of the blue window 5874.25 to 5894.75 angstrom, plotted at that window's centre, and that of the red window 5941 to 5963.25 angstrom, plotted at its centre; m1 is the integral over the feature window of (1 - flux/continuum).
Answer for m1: -2.69 angstrom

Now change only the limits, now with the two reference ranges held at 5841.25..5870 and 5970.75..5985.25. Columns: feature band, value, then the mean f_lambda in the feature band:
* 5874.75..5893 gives 2.55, 7.02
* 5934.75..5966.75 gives 0.43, 7.98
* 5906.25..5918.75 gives 0.01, 8.12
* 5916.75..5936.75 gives -0.21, 8.2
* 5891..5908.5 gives 2.30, 7.07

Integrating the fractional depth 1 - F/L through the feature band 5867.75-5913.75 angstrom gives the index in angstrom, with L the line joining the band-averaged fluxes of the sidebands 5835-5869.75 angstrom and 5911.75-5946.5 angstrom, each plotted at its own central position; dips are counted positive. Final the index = 4.5 angstrom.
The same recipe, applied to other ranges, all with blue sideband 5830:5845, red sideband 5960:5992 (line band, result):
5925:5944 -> 0.1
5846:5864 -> 0.2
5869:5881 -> 0.4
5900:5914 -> 0.4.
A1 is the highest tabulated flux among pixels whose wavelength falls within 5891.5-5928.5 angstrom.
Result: 8.775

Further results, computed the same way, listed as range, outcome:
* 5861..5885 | 8.336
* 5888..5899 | 6.521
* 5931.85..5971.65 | 8.752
